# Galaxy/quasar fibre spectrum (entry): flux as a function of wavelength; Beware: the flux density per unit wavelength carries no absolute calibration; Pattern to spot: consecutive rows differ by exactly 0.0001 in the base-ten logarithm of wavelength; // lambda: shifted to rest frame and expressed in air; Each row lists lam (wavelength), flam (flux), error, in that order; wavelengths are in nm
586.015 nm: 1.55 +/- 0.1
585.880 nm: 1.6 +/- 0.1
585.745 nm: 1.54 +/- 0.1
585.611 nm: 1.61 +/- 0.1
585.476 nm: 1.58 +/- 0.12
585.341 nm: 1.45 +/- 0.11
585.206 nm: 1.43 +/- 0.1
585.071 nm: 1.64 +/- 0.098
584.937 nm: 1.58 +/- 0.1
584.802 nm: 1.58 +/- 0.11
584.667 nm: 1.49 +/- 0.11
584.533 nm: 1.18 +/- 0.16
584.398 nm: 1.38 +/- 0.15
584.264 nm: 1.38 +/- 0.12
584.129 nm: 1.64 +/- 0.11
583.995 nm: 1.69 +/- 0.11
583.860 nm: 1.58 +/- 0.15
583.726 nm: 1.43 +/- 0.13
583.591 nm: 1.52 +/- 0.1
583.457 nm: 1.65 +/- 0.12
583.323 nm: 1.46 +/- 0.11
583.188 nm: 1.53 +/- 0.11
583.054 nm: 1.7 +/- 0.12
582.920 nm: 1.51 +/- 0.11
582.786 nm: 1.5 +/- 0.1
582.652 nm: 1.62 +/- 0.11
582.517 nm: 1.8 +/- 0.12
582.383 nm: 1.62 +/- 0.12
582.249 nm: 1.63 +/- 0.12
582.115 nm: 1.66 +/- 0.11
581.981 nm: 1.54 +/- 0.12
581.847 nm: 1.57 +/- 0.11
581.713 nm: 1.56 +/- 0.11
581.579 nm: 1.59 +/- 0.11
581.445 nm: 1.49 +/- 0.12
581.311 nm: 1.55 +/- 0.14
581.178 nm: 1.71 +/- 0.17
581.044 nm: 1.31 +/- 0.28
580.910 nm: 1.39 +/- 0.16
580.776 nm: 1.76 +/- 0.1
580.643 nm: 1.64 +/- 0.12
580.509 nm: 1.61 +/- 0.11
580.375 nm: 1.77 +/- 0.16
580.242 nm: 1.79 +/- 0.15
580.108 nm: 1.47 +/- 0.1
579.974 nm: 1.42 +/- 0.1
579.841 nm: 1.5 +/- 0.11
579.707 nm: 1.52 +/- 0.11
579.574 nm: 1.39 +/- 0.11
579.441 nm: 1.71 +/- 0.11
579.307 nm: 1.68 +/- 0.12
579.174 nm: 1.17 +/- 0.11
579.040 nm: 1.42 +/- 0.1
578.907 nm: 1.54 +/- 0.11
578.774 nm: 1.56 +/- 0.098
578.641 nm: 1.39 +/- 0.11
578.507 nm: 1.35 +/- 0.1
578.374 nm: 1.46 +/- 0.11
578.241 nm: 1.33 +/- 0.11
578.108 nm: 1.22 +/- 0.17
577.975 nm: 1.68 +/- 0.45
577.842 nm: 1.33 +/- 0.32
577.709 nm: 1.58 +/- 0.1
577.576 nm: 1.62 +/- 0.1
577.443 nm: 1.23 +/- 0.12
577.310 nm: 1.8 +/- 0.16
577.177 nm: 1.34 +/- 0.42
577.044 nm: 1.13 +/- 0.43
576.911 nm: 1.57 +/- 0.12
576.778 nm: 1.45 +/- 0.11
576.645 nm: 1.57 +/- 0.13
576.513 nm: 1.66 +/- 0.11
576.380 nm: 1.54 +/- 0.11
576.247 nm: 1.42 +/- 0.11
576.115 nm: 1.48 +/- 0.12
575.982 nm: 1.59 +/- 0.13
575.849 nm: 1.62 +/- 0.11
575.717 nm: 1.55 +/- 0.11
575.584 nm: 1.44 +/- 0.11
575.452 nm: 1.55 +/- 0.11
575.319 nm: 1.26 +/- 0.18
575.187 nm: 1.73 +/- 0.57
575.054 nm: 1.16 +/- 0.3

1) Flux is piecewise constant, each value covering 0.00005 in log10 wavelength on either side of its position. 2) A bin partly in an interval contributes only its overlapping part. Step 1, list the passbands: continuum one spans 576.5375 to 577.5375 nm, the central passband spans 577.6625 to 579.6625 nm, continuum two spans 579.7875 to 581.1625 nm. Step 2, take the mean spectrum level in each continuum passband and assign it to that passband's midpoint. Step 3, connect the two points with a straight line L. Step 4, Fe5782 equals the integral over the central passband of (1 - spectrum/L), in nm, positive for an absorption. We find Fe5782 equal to 0.075 nm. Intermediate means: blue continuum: 1.46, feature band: 1.45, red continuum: 1.57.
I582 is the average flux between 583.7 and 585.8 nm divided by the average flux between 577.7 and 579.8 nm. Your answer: 1.04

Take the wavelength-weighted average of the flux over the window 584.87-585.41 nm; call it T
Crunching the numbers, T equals 1.53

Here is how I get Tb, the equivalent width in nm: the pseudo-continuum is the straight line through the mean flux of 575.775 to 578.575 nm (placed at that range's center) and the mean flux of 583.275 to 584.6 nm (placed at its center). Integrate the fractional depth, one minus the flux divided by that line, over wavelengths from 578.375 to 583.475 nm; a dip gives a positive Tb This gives -0.235 nm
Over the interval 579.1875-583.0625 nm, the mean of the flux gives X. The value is 1.58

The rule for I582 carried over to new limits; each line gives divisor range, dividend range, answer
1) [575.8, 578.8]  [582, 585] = 1.05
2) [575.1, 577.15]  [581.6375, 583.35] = 1.07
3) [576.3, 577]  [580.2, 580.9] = 1.09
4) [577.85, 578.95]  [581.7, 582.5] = 1.12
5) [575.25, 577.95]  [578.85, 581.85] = 1.04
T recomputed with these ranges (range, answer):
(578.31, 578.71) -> 1.4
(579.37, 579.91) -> 1.53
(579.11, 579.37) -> 1.43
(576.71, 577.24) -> 1.37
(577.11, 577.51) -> 1.46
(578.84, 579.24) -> 1.38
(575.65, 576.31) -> 1.53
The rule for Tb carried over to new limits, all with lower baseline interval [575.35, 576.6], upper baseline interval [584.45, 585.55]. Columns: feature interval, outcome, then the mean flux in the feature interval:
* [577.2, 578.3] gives 0.04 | 1.47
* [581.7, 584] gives -0.13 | 1.58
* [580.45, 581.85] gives -0.05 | 1.56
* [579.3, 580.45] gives -0.05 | 1.58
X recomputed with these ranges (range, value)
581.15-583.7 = 1.59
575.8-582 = 1.51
